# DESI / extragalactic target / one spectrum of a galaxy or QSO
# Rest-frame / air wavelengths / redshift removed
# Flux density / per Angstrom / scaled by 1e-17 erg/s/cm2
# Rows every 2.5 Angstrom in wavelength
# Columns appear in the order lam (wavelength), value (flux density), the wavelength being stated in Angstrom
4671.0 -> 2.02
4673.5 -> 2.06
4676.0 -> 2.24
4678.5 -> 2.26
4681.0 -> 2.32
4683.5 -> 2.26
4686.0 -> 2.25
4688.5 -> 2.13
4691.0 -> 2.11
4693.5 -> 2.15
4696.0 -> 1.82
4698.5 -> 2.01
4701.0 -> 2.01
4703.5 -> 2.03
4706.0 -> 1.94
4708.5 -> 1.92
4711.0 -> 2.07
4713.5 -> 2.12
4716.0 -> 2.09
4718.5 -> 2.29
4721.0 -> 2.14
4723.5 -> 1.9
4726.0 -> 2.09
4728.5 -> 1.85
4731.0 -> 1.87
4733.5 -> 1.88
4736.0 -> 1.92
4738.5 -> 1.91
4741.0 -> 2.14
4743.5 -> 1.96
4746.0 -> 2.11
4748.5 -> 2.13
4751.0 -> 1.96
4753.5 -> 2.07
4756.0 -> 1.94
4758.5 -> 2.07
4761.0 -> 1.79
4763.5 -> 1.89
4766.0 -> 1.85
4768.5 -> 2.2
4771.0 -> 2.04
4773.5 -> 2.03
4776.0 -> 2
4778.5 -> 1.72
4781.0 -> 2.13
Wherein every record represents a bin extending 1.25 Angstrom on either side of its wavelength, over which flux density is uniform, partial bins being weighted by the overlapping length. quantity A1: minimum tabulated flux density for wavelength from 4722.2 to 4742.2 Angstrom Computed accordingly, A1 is 1.85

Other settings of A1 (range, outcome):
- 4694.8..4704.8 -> 1.82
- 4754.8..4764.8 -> 1.79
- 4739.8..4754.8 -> 1.96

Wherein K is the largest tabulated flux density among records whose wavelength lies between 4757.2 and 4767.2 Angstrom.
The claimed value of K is 2.07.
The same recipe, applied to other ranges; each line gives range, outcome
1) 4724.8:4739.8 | 2.09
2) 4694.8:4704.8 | 2.03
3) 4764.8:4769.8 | 2.2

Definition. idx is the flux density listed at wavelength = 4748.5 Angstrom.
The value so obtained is 2.13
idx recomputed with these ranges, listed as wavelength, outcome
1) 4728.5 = 1.85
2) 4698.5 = 2.01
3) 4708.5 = 1.92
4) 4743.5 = 1.96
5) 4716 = 2.09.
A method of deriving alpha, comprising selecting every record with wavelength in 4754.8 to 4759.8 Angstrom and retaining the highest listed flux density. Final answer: 2.07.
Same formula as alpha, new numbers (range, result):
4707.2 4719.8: 2.29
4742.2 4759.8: 2.13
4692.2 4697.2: 2.15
